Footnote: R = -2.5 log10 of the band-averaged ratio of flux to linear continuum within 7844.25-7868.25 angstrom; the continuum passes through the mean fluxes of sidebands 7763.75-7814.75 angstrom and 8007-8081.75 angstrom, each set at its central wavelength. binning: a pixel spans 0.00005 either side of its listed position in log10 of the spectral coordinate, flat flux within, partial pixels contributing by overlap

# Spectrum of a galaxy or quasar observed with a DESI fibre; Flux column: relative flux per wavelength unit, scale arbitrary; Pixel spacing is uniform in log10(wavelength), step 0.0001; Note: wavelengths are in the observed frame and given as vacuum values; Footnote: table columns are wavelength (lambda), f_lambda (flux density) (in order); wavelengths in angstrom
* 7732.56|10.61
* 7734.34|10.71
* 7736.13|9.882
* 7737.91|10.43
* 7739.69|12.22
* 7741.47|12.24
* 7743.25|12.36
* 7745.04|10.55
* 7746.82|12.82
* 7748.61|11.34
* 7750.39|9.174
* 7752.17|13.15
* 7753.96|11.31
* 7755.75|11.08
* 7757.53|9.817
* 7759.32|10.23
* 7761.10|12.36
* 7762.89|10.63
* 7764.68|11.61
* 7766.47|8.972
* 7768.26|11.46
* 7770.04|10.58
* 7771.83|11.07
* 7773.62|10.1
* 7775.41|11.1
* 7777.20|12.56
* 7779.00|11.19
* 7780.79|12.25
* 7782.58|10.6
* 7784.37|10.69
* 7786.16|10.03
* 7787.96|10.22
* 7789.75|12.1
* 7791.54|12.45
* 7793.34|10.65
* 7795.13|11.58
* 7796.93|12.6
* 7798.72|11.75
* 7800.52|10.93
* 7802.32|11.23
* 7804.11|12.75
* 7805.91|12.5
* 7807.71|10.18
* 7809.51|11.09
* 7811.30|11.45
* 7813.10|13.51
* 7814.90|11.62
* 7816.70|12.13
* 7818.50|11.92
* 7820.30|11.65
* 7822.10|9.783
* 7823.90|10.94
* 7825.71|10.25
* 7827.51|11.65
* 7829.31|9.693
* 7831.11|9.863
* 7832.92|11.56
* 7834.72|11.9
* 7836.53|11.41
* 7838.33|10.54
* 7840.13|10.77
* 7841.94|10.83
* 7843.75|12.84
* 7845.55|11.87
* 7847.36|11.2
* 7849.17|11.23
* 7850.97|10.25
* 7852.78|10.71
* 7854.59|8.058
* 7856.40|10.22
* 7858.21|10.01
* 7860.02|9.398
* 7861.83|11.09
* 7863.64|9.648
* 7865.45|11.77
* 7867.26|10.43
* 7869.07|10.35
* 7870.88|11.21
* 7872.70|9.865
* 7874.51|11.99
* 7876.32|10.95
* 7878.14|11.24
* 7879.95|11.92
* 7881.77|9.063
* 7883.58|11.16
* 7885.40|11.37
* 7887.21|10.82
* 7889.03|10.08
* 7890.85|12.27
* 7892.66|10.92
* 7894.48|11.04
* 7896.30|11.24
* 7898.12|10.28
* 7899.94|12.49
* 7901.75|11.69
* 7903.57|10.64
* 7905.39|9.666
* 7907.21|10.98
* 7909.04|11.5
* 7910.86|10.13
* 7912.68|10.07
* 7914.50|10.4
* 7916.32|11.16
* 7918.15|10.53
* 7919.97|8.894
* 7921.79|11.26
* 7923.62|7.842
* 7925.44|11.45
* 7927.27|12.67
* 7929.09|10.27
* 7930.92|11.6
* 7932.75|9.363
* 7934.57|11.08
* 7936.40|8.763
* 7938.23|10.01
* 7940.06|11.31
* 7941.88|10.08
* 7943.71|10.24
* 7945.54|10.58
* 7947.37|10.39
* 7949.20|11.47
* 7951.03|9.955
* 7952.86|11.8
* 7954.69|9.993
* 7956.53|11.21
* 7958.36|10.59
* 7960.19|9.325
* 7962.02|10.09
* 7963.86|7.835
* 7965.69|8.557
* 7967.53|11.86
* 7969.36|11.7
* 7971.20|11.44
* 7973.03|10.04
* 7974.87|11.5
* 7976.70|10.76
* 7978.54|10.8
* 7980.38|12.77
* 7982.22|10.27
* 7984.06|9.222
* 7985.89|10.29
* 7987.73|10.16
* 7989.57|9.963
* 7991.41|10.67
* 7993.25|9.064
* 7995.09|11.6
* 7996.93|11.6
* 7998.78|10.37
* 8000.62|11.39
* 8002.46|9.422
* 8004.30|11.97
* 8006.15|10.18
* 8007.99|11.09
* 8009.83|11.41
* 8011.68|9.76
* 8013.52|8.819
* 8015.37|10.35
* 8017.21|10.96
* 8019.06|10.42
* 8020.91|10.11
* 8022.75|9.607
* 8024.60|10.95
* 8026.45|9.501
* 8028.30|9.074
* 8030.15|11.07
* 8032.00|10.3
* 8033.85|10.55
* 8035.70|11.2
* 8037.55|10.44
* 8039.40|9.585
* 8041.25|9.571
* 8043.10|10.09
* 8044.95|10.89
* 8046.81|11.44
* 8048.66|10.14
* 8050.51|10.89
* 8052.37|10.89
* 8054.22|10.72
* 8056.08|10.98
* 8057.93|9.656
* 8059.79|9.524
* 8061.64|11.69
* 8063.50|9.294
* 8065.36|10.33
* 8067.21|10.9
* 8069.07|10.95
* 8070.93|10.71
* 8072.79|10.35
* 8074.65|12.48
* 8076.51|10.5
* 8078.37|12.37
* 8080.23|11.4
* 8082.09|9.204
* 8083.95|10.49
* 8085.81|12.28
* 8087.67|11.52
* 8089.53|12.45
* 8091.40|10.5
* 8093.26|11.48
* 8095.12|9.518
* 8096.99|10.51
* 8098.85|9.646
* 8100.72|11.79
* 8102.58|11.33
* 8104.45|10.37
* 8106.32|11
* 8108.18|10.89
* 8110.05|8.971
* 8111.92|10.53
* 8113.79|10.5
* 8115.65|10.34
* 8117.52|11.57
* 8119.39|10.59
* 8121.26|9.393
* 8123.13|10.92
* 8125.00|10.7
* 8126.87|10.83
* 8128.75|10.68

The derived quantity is 0.06 mag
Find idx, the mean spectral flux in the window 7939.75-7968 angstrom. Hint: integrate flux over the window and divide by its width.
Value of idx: 10.3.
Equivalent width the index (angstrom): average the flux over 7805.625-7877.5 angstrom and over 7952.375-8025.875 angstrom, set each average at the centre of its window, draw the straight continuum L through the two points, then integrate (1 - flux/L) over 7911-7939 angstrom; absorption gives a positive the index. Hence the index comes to 0.9 angstrom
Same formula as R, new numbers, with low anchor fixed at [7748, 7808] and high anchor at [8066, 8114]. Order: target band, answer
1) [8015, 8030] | 0.08 mag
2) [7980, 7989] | 0.06 mag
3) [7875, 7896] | 0.01 mag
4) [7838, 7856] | 0.03 mag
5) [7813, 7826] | -0.02 mag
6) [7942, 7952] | 0.05 mag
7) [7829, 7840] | 0.02 mag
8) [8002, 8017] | 0.05 mag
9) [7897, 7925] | 0.05 mag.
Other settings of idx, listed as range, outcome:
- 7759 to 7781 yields 11.1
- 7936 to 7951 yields 10.4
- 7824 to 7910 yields 10.8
